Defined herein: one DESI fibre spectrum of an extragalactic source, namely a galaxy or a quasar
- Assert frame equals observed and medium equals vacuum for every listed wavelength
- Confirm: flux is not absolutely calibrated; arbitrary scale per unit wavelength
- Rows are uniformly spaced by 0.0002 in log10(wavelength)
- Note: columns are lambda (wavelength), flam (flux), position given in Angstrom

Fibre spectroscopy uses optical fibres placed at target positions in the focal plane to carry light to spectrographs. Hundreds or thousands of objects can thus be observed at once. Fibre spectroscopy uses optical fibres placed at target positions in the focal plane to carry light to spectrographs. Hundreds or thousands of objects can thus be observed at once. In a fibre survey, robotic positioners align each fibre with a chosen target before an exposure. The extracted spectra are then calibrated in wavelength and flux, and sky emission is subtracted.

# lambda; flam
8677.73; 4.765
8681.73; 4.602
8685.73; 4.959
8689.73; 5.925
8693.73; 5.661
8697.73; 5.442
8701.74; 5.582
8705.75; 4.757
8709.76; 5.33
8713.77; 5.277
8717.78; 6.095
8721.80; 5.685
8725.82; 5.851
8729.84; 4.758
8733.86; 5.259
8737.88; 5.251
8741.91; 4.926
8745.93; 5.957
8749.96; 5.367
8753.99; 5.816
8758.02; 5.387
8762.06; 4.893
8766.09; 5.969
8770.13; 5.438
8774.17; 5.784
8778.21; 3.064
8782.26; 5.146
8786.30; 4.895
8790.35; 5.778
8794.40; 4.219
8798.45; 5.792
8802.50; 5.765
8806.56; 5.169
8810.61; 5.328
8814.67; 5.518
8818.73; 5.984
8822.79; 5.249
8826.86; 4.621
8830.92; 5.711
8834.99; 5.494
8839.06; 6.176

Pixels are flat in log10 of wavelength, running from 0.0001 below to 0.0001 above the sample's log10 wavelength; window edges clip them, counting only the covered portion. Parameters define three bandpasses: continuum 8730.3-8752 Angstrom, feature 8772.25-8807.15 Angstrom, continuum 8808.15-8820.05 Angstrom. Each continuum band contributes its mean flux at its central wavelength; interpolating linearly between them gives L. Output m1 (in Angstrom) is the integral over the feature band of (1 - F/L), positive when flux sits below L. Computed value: 2.7 Angstrom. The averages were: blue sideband 5.31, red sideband 5.57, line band 5.06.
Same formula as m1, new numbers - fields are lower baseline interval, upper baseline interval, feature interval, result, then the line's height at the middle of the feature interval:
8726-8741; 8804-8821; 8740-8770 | -1.2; 5.26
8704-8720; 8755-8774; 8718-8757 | -0.2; 5.43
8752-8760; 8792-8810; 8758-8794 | 2.3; 5.45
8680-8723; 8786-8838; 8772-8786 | 1.8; 5.38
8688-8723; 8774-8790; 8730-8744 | 0.2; 5.19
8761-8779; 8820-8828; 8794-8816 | -1.2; 5.1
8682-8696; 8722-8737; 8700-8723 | -0.3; 5.37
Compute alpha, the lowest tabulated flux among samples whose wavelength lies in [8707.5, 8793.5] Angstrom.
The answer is 3.064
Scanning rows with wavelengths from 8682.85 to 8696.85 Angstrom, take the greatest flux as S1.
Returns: 5.925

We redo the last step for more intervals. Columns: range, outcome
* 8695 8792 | 6.095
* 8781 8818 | 5.792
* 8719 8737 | 5.851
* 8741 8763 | 5.957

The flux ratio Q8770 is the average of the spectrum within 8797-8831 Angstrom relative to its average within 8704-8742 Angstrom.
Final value 1.0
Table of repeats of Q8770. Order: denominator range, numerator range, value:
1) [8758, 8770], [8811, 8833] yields 1.00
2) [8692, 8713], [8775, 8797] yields 0.88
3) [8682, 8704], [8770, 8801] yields 0.92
